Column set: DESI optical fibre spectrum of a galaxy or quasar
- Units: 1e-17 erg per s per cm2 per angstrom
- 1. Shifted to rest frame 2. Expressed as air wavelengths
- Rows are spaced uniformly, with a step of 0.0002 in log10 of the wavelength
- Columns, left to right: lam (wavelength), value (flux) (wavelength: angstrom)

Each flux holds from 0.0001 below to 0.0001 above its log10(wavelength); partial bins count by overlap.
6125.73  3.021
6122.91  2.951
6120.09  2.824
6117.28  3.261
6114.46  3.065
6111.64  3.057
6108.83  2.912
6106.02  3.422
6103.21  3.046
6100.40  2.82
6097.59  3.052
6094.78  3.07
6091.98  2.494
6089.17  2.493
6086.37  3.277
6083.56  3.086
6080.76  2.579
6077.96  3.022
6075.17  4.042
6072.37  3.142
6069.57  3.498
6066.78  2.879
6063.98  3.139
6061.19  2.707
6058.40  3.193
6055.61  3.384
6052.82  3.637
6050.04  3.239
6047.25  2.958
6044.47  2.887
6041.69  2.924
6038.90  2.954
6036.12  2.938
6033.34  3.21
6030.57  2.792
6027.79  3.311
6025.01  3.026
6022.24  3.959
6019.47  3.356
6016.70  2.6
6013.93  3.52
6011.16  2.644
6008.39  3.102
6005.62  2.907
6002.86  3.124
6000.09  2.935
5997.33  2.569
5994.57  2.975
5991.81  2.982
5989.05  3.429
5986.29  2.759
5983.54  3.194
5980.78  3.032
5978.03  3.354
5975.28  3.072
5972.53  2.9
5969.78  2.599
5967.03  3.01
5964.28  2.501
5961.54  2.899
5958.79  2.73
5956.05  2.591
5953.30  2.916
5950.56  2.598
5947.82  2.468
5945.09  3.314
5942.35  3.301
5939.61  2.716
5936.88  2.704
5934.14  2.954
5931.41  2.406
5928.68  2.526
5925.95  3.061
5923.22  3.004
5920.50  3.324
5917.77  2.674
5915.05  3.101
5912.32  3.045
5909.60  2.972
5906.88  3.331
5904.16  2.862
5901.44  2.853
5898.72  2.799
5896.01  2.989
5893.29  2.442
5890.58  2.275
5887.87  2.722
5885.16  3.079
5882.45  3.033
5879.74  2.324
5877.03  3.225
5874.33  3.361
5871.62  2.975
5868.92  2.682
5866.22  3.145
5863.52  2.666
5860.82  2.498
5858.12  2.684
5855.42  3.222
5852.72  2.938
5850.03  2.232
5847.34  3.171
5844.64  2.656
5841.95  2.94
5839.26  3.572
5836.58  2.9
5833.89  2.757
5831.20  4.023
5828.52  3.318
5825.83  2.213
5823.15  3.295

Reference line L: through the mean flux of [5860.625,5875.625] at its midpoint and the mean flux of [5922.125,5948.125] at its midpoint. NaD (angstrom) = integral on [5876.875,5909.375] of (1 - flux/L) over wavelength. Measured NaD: 0.9 angstrom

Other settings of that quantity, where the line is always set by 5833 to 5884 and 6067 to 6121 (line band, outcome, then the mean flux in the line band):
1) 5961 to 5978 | 0.6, 2.87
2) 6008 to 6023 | -0.8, 3.17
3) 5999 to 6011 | 0.1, 2.98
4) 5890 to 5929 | 0.3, 2.91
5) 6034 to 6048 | 0.4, 2.95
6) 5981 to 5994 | -0.4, 3.08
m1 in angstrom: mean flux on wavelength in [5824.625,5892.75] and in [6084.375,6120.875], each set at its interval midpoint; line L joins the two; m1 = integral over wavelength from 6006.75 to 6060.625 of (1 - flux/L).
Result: -3.0 angstrom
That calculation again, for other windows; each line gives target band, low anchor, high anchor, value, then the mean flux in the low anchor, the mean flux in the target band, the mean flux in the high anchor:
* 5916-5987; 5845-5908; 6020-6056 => 2.9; 2.84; 2.87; 3.17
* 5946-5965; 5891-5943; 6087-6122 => 1.3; 2.88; 2.69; 2.97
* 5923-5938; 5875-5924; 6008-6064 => 1.0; 2.9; 2.76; 3.12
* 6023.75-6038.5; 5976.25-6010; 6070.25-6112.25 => -0.1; 3.03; 3.05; 3.04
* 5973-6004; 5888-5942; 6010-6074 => -0.2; 2.85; 3.03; 3.13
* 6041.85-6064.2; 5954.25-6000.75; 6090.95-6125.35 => -1.2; 2.91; 3.13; 3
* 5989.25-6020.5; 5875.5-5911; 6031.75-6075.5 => 0.7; 2.84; 2.99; 3.15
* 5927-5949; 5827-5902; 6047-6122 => 1.2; 2.91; 2.81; 3.09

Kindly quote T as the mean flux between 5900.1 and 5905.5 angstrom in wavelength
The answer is 2.86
